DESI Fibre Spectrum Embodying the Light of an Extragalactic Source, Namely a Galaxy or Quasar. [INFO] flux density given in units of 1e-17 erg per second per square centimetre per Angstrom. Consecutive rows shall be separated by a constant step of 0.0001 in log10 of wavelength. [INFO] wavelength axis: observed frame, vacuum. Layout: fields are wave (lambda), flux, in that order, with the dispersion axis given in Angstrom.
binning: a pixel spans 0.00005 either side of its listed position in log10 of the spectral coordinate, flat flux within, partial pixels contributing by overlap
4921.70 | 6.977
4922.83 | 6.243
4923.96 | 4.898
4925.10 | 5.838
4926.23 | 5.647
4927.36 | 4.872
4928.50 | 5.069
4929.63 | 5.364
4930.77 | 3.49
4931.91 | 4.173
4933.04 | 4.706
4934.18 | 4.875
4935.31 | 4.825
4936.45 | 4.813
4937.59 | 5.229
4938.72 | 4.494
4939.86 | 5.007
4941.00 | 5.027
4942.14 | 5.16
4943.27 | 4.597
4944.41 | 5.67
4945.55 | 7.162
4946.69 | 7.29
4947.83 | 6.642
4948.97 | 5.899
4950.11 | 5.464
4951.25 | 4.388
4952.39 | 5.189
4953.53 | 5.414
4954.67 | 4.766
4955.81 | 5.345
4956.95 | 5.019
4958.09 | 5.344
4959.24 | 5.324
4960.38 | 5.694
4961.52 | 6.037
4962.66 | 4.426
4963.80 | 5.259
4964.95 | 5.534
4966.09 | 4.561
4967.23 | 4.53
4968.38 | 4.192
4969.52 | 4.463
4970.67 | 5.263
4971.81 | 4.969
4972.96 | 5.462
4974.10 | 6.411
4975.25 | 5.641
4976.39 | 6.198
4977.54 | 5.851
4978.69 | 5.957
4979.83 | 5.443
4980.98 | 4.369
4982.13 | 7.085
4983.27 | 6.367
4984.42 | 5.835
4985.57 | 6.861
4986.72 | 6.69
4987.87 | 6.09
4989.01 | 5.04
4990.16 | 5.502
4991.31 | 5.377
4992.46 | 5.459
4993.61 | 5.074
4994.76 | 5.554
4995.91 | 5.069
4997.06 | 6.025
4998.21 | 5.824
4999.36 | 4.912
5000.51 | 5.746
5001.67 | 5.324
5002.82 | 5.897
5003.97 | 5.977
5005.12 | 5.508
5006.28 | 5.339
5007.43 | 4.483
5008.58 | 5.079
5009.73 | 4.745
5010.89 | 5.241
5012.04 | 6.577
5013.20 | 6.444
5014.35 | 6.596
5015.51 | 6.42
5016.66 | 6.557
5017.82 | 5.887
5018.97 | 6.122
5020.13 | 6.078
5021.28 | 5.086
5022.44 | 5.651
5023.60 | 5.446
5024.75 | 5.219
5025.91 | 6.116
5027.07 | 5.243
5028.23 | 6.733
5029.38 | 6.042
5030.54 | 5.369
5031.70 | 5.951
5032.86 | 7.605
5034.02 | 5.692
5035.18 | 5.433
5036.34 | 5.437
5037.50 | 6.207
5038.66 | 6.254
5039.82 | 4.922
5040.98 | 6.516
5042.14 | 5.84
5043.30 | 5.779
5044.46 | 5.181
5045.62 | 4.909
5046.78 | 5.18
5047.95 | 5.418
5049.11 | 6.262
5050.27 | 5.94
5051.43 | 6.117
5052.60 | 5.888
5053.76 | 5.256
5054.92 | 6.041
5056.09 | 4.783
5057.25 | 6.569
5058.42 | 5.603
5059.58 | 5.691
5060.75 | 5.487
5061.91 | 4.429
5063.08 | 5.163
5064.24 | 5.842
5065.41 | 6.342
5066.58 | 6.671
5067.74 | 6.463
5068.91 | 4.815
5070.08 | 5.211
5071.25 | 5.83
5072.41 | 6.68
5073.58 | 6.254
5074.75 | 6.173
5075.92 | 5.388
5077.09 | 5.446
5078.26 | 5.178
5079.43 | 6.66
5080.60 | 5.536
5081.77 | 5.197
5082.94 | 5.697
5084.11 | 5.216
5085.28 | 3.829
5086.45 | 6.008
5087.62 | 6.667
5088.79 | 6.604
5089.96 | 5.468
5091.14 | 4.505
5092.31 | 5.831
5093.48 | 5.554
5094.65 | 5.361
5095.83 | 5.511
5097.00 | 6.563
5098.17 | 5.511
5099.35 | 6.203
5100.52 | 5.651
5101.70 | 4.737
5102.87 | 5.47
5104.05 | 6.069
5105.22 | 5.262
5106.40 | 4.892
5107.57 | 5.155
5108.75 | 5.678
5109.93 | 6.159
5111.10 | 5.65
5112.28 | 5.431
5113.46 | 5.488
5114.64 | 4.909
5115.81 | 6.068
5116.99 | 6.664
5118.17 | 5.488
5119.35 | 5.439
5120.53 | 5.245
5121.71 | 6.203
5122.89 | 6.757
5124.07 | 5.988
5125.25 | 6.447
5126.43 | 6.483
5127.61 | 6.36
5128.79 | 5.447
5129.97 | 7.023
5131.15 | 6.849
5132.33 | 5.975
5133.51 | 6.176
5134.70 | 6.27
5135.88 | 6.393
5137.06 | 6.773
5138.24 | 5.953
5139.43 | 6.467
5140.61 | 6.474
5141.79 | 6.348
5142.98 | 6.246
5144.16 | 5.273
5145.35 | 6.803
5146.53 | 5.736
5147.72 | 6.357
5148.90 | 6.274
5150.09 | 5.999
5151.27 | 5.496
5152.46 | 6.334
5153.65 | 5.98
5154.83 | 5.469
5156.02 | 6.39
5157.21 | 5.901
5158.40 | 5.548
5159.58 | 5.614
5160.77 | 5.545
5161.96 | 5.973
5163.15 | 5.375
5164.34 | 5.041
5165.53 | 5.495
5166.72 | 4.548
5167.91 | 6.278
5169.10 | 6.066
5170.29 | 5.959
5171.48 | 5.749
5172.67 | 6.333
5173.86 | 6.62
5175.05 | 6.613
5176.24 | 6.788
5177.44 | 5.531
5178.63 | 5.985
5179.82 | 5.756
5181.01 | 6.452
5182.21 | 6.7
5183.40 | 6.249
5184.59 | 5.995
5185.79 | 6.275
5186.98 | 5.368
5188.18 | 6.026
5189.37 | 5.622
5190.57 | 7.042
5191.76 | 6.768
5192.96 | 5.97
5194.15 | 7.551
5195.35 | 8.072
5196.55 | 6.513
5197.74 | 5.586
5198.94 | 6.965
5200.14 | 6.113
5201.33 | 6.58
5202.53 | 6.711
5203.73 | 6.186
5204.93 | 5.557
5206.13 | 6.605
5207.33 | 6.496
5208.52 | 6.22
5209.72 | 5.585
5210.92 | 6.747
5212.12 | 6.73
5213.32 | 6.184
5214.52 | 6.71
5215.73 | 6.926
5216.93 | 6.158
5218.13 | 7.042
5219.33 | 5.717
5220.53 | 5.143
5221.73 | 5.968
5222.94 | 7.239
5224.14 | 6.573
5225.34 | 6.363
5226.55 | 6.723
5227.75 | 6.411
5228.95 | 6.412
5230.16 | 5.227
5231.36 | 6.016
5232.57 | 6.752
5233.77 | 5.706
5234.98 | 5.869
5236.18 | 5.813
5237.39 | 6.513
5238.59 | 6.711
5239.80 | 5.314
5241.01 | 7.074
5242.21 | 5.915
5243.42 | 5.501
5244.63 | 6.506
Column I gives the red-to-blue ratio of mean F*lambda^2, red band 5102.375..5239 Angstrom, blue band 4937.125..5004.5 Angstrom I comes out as 1.2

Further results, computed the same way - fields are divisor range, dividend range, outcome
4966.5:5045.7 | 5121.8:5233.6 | 1.17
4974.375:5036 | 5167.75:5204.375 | 1.18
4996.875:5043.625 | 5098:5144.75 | 1.07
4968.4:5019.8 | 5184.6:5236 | 1.21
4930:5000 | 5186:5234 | 1.30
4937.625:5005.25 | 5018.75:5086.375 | 1.07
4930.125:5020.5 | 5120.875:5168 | 1.18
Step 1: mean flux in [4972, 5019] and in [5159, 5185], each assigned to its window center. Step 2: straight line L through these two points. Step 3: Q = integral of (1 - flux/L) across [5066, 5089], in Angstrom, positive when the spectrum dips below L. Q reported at 0.3 Angstrom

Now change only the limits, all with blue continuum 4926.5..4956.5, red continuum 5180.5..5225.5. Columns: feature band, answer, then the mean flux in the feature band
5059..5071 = 0.3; 5.62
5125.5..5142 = -0.8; 6.36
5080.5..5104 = 1.3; 5.57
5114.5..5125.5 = 0.1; 5.95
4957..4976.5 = 0.3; 5.23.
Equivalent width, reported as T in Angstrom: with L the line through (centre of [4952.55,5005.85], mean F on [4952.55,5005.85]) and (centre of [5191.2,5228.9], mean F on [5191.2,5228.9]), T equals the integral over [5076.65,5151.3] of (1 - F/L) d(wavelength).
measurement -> 2.5 Angstrom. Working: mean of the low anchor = 5.49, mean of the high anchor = 6.45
